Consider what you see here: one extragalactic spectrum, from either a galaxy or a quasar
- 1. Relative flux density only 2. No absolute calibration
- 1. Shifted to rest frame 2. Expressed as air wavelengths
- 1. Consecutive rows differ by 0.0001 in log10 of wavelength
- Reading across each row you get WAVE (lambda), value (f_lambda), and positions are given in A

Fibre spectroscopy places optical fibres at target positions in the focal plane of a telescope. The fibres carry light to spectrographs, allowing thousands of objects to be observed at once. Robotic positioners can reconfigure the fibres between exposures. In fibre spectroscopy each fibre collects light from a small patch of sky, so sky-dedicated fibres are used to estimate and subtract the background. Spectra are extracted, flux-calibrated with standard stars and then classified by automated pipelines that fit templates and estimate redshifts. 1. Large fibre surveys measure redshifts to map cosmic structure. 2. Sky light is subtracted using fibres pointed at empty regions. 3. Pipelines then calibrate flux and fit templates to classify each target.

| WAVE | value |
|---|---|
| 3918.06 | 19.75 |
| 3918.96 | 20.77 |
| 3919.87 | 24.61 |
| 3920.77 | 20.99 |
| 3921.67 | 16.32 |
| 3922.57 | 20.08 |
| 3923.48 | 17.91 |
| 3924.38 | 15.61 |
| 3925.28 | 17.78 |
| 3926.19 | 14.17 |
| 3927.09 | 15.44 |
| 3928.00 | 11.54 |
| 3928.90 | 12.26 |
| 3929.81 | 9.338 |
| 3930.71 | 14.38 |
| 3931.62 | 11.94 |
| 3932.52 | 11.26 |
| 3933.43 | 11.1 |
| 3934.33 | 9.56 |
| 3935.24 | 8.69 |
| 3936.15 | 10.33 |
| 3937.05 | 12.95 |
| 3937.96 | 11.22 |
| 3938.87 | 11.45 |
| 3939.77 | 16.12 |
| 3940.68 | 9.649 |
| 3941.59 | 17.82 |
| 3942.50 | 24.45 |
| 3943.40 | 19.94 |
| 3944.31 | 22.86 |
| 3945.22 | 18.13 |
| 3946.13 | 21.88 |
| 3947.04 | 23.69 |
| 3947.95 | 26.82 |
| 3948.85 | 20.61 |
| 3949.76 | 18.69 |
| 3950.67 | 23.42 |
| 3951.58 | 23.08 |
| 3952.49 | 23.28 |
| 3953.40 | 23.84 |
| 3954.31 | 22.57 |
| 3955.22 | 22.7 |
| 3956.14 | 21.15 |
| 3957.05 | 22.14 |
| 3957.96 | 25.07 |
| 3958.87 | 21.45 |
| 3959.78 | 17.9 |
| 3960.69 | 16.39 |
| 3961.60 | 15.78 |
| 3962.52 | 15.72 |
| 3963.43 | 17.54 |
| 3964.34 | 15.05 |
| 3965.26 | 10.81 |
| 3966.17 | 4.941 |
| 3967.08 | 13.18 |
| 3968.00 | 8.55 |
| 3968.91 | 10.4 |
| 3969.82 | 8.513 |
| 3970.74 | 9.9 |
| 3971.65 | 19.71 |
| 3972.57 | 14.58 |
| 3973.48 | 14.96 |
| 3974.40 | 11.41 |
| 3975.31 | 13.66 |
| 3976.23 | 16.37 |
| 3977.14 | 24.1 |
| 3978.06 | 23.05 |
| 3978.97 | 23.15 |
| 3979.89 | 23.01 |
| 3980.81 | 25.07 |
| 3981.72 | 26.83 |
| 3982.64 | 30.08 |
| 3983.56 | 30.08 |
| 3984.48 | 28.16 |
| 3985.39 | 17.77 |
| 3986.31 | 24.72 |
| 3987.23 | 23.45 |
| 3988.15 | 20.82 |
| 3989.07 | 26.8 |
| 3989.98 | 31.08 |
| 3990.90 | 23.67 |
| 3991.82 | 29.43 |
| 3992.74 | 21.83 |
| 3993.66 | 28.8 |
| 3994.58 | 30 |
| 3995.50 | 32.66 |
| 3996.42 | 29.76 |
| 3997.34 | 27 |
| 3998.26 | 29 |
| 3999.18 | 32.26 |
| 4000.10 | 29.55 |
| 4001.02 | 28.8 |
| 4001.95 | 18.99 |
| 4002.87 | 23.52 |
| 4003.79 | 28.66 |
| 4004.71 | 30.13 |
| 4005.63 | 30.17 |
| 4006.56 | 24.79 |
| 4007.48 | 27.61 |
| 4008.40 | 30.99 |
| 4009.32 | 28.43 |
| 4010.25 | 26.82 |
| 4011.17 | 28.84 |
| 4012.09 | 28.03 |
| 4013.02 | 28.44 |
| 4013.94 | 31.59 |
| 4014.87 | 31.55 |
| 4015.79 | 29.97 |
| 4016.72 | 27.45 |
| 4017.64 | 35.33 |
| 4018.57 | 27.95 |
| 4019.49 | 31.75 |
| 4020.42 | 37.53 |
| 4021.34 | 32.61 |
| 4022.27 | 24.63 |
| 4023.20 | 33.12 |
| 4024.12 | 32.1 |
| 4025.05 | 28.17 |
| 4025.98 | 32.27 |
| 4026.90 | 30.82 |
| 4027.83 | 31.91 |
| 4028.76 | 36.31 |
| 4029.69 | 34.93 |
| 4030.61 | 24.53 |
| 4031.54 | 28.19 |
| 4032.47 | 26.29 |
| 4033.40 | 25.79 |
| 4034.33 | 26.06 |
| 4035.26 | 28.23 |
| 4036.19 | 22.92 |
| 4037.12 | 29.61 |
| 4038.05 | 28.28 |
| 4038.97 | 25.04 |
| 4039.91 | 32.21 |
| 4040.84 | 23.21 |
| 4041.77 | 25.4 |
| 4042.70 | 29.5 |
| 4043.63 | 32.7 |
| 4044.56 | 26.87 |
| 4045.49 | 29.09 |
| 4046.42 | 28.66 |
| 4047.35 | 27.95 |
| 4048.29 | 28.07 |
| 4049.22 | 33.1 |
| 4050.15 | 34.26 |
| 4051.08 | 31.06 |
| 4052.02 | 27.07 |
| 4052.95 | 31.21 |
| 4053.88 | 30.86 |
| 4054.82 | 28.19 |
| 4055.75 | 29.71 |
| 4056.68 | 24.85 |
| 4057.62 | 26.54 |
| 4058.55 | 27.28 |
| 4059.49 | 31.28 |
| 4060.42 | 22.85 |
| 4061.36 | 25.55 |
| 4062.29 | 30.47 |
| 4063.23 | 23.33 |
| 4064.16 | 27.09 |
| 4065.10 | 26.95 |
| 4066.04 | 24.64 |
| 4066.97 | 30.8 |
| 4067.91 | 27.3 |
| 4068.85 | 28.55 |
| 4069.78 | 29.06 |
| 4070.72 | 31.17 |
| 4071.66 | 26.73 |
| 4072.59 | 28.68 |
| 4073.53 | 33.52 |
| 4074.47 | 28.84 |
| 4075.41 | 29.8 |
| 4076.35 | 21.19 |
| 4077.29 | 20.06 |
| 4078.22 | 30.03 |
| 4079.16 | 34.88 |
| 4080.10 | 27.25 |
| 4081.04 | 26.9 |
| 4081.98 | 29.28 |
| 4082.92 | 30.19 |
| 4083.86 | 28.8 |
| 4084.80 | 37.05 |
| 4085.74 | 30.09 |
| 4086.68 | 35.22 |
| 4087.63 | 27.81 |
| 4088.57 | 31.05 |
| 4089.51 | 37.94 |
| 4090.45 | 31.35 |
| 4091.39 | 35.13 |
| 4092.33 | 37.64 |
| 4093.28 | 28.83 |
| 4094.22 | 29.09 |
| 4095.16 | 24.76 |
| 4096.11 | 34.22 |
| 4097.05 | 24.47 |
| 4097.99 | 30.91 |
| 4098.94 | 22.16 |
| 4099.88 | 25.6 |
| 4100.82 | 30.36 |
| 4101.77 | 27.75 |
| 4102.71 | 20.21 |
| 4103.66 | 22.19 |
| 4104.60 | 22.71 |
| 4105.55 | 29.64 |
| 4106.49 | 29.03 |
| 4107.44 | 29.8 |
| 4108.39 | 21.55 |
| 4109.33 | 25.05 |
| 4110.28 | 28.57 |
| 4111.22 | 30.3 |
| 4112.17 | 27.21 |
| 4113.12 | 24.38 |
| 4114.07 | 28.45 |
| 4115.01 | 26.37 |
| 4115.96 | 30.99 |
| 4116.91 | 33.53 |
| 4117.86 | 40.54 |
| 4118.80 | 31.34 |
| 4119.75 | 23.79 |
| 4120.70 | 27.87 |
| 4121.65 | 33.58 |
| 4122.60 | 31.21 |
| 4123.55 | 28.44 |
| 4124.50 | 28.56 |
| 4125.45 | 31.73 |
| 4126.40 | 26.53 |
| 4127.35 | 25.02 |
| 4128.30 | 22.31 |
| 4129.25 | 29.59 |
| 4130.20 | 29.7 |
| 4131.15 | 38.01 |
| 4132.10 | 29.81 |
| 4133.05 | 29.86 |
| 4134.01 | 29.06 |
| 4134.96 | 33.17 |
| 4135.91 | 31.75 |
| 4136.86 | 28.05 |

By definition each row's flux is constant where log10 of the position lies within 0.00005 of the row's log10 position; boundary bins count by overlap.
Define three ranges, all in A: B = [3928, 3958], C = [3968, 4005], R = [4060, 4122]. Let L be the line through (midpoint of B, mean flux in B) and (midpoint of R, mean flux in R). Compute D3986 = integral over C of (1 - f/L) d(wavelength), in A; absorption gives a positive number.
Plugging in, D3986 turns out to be -4.3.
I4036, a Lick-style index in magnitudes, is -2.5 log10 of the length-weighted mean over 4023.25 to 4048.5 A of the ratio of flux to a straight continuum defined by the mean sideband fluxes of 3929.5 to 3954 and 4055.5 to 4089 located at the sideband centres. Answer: -0.14 mag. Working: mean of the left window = 17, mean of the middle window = 28.8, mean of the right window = 28.5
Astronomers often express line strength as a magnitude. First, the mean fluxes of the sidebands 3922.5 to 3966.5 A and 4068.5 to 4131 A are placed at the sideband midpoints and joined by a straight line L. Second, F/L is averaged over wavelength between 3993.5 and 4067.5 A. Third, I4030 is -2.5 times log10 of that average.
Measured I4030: -0.23 mag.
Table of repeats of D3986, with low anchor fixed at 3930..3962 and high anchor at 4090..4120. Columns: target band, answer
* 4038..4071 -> -4.3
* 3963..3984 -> 2.9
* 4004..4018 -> -4.4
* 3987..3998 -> -3.2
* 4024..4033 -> -2.7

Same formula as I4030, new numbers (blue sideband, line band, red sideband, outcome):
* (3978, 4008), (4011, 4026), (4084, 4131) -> -0.13 mag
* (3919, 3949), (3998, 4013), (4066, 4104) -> -0.24 mag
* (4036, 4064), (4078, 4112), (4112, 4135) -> 0.00 mag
